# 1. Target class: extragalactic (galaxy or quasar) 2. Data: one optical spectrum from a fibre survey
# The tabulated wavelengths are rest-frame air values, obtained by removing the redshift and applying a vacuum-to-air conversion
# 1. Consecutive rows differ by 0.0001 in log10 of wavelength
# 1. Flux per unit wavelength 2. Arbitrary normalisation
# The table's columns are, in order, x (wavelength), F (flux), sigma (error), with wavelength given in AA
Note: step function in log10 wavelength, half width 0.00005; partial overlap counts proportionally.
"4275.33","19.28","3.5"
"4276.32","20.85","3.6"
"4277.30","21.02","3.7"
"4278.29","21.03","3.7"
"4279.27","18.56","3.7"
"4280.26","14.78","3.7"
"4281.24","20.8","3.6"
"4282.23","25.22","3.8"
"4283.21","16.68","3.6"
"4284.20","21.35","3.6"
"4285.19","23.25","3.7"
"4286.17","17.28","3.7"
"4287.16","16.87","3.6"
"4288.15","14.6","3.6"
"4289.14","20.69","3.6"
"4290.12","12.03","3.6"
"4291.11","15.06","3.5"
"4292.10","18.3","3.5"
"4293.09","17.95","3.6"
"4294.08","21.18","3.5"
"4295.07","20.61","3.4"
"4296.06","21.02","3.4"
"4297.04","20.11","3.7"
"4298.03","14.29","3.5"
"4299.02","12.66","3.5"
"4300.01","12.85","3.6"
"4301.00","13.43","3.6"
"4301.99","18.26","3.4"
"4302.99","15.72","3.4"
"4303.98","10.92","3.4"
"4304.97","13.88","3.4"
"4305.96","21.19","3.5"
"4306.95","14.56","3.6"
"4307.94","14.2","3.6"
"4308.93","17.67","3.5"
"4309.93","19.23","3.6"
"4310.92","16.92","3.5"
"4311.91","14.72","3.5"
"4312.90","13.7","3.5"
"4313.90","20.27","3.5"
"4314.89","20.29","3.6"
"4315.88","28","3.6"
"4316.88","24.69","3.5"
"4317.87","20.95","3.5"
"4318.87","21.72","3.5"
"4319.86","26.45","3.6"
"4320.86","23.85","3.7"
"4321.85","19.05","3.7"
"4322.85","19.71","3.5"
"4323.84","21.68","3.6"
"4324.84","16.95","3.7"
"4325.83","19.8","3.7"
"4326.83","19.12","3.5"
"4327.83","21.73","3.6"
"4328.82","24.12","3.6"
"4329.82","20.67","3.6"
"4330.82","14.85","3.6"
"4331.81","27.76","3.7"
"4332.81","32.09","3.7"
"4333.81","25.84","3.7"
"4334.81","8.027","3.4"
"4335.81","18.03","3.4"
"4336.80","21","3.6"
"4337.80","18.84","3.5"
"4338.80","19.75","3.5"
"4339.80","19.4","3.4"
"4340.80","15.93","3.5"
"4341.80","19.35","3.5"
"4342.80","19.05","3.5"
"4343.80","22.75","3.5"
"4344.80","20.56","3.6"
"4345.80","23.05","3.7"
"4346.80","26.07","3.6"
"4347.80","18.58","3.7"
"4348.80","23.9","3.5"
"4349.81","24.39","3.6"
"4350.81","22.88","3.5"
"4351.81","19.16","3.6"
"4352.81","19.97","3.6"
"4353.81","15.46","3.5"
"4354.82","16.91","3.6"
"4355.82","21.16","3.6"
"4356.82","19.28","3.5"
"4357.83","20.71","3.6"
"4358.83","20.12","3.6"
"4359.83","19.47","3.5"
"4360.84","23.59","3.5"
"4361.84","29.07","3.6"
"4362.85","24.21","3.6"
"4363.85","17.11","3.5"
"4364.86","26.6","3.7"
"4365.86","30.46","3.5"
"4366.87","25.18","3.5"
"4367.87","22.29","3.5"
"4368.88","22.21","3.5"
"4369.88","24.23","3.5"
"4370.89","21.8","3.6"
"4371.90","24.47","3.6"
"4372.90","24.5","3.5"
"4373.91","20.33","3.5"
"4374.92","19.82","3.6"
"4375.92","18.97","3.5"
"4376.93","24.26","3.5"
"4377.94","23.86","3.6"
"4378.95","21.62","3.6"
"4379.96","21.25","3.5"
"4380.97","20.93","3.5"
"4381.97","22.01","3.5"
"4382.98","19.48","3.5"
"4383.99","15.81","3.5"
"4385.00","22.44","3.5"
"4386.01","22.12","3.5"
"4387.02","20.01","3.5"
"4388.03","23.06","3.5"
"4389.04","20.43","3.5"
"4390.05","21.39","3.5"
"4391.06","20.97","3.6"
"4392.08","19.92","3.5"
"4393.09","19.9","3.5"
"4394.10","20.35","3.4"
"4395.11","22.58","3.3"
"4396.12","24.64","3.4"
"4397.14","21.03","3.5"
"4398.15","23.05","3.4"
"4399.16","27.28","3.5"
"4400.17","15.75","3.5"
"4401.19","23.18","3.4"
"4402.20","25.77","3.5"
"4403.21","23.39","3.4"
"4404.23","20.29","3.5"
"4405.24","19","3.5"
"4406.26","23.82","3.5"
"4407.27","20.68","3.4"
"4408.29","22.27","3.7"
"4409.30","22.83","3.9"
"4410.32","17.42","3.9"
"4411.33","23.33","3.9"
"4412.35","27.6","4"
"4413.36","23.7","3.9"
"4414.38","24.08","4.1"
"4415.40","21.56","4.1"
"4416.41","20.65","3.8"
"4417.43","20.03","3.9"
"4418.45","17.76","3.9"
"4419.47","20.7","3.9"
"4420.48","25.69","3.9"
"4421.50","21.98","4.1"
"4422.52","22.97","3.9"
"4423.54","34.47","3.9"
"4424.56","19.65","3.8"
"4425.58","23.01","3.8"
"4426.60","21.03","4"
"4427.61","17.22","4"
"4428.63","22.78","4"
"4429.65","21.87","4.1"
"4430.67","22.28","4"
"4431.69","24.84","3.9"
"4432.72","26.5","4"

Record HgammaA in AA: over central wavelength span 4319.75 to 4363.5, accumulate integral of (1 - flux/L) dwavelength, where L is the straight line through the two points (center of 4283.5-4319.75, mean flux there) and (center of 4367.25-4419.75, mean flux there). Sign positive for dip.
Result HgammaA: -3.11 AA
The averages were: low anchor 17.9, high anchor 21.8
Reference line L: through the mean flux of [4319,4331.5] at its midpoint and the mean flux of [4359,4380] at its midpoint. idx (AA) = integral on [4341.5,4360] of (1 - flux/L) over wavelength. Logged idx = 1.2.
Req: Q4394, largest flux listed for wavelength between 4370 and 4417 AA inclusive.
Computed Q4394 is 27.6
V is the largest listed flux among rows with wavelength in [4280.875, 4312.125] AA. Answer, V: 25.22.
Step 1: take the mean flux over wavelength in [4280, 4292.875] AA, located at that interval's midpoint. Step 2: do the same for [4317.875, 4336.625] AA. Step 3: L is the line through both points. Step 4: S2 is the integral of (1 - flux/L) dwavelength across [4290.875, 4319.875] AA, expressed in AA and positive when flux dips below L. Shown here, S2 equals 2.6 AA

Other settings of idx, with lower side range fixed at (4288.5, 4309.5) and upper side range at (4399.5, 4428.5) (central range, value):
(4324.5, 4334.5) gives -2.27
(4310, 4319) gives -1.44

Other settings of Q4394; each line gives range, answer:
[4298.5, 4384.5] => 32.09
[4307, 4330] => 28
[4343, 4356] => 26.07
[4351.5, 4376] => 30.46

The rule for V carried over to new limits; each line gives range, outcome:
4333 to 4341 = 25.84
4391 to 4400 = 27.28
